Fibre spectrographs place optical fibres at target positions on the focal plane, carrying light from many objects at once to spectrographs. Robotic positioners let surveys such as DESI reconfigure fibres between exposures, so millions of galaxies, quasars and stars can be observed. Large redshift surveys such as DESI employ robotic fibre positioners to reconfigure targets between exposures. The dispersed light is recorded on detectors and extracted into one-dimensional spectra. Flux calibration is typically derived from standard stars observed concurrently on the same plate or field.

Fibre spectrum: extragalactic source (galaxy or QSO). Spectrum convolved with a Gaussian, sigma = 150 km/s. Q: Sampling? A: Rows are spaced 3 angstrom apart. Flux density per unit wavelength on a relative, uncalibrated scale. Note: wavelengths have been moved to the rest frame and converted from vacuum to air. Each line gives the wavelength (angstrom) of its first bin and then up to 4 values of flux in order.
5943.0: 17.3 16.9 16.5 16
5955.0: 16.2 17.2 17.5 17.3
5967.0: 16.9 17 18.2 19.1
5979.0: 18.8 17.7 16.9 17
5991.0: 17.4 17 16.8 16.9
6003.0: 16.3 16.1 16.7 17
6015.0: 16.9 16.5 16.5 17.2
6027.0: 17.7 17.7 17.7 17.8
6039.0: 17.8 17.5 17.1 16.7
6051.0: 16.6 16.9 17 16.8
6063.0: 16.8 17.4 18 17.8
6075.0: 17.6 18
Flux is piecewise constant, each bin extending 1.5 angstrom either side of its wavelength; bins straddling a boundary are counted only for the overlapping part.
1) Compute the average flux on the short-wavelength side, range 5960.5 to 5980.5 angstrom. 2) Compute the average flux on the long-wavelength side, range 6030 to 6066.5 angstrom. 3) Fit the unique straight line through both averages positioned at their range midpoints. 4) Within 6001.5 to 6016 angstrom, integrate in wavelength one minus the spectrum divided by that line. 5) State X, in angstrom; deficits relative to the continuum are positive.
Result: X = 0.77 angstrom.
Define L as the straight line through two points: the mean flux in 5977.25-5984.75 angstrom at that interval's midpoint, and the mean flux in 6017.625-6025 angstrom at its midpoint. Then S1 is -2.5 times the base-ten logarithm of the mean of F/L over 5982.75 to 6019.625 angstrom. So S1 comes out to 0.037 mag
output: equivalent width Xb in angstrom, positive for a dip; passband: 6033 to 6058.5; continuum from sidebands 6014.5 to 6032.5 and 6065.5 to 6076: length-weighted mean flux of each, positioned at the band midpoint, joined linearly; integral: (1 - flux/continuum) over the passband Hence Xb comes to 0.30 angstrom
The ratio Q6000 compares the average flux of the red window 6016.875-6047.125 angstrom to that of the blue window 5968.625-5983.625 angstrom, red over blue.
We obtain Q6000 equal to 0.96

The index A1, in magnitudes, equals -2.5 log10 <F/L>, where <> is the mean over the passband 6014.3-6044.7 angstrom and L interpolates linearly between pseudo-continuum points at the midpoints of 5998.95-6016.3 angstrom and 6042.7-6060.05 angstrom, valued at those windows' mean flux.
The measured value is -0.036 mag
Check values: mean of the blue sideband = 16.6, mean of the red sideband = 16.9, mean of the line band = 17.3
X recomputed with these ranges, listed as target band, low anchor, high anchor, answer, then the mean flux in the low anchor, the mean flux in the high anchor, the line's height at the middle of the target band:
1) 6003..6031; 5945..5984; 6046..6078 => 0.6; 17.3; 17.2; 17.3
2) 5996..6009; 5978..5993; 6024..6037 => 0.8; 17.5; 17.7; 17.6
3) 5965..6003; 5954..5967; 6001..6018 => -1.3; 17.1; 16.6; 16.8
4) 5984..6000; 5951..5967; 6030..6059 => 0.0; 16.9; 17.3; 17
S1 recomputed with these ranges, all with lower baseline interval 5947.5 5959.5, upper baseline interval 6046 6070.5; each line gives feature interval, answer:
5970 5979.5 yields -0.114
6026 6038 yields -0.053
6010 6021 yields 0.003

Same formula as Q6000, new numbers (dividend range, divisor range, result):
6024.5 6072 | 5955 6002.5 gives 1.00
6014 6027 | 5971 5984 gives 0.92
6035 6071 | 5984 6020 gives 1.02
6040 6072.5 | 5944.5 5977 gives 1.00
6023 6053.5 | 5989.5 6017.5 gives 1.04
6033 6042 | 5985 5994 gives 1.04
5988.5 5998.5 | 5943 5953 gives 1.03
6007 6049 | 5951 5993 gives 0.99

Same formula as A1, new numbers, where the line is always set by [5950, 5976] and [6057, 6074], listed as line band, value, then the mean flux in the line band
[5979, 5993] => -0.01 mag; 17.4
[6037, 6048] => -0.01 mag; 17.4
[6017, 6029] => 0.01 mag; 17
